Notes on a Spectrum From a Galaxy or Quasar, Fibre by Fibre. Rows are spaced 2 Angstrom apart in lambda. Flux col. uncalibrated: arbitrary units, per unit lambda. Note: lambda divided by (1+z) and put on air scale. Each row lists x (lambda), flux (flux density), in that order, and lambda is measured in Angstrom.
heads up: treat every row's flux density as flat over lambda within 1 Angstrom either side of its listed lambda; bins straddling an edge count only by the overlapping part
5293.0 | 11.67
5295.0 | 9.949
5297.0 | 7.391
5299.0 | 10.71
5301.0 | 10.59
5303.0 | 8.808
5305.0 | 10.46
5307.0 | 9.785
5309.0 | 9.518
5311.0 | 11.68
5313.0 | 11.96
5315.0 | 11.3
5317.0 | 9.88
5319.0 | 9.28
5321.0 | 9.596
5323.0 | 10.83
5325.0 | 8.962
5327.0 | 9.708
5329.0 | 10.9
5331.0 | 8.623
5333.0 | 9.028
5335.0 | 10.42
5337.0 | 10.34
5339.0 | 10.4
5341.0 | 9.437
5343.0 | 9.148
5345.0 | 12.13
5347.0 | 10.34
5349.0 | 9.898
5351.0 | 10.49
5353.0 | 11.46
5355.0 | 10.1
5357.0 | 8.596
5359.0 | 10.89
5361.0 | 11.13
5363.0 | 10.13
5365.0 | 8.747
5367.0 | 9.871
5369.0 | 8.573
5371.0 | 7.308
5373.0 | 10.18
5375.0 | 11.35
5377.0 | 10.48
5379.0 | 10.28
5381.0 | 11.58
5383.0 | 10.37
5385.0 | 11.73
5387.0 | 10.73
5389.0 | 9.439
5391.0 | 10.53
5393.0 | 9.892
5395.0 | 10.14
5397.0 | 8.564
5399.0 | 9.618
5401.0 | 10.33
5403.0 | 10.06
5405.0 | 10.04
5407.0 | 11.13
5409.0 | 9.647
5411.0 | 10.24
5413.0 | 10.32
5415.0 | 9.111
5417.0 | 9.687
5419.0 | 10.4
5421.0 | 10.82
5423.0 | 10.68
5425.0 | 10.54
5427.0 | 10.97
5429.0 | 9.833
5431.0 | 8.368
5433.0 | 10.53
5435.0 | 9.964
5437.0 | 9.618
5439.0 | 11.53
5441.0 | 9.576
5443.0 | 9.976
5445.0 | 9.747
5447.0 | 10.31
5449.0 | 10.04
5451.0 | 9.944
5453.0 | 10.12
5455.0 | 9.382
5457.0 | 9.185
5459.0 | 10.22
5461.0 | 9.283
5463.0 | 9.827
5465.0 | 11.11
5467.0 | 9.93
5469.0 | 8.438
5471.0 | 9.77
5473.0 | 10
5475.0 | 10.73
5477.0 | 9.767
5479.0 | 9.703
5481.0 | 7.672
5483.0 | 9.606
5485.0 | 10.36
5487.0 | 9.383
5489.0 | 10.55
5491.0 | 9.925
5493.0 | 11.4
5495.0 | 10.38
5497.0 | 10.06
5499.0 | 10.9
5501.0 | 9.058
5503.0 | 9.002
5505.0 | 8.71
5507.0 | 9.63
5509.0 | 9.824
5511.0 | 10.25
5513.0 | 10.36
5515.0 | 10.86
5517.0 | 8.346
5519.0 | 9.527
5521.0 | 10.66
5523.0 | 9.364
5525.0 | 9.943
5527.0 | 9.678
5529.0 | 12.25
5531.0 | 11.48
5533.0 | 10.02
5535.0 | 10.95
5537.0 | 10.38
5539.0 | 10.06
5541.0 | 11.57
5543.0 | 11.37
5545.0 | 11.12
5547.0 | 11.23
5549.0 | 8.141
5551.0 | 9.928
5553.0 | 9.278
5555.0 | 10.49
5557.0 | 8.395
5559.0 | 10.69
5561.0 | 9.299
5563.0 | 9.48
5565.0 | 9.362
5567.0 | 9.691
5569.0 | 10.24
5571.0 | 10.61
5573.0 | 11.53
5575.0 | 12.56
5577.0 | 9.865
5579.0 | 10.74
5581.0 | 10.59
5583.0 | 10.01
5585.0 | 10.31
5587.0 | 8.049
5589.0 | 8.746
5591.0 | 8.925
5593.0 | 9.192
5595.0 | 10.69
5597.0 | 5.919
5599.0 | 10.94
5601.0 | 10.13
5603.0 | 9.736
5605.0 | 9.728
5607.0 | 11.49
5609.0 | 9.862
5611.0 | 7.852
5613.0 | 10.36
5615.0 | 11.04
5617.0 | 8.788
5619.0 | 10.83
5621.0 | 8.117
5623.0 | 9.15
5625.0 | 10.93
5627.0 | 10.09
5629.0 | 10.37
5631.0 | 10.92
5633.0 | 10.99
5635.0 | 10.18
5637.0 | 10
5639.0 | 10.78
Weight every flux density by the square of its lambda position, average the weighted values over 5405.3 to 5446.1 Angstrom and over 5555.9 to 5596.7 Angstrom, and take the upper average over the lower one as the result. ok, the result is 1.0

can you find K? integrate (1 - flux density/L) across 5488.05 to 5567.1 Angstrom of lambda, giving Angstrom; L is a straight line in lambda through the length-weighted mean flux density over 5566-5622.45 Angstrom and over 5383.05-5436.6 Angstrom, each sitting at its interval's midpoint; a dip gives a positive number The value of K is -1.0 Angstrom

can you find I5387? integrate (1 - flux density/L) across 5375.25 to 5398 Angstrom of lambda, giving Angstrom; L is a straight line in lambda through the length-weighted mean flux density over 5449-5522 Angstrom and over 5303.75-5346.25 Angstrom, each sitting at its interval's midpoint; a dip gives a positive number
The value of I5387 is -0.8 Angstrom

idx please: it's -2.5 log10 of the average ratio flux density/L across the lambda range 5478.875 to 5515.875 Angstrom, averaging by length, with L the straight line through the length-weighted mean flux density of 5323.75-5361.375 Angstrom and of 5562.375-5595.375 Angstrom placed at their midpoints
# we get 0.02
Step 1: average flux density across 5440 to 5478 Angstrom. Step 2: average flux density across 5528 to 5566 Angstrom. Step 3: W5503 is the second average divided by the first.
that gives 1.04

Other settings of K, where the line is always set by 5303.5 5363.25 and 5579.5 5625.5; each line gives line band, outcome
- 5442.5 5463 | 0.27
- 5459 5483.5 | 0.57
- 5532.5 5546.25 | -1.49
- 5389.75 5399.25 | 0.30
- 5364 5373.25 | 1.18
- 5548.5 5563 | 0.32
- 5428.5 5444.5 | 0.09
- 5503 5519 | 0.27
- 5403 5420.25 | -0.08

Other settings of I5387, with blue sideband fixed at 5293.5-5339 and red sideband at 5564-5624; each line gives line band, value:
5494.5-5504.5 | 0.1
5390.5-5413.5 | -0.2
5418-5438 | -0.5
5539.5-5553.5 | -0.8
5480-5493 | 0.2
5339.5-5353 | -0.5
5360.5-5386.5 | -0.4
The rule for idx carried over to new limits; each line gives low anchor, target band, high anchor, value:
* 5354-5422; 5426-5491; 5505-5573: 0.03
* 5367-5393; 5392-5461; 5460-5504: 0.00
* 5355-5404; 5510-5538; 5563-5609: -0.03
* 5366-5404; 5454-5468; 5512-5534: 0.03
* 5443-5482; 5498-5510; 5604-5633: 0.03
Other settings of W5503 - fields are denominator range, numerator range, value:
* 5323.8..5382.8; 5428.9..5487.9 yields 0.98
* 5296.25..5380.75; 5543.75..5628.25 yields 0.98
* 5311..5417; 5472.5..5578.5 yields 1.00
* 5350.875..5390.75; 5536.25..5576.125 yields 1.01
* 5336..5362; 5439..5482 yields 0.95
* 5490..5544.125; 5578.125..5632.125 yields 0.95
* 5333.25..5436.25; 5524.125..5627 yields 0.99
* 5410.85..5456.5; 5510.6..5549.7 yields 1.03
